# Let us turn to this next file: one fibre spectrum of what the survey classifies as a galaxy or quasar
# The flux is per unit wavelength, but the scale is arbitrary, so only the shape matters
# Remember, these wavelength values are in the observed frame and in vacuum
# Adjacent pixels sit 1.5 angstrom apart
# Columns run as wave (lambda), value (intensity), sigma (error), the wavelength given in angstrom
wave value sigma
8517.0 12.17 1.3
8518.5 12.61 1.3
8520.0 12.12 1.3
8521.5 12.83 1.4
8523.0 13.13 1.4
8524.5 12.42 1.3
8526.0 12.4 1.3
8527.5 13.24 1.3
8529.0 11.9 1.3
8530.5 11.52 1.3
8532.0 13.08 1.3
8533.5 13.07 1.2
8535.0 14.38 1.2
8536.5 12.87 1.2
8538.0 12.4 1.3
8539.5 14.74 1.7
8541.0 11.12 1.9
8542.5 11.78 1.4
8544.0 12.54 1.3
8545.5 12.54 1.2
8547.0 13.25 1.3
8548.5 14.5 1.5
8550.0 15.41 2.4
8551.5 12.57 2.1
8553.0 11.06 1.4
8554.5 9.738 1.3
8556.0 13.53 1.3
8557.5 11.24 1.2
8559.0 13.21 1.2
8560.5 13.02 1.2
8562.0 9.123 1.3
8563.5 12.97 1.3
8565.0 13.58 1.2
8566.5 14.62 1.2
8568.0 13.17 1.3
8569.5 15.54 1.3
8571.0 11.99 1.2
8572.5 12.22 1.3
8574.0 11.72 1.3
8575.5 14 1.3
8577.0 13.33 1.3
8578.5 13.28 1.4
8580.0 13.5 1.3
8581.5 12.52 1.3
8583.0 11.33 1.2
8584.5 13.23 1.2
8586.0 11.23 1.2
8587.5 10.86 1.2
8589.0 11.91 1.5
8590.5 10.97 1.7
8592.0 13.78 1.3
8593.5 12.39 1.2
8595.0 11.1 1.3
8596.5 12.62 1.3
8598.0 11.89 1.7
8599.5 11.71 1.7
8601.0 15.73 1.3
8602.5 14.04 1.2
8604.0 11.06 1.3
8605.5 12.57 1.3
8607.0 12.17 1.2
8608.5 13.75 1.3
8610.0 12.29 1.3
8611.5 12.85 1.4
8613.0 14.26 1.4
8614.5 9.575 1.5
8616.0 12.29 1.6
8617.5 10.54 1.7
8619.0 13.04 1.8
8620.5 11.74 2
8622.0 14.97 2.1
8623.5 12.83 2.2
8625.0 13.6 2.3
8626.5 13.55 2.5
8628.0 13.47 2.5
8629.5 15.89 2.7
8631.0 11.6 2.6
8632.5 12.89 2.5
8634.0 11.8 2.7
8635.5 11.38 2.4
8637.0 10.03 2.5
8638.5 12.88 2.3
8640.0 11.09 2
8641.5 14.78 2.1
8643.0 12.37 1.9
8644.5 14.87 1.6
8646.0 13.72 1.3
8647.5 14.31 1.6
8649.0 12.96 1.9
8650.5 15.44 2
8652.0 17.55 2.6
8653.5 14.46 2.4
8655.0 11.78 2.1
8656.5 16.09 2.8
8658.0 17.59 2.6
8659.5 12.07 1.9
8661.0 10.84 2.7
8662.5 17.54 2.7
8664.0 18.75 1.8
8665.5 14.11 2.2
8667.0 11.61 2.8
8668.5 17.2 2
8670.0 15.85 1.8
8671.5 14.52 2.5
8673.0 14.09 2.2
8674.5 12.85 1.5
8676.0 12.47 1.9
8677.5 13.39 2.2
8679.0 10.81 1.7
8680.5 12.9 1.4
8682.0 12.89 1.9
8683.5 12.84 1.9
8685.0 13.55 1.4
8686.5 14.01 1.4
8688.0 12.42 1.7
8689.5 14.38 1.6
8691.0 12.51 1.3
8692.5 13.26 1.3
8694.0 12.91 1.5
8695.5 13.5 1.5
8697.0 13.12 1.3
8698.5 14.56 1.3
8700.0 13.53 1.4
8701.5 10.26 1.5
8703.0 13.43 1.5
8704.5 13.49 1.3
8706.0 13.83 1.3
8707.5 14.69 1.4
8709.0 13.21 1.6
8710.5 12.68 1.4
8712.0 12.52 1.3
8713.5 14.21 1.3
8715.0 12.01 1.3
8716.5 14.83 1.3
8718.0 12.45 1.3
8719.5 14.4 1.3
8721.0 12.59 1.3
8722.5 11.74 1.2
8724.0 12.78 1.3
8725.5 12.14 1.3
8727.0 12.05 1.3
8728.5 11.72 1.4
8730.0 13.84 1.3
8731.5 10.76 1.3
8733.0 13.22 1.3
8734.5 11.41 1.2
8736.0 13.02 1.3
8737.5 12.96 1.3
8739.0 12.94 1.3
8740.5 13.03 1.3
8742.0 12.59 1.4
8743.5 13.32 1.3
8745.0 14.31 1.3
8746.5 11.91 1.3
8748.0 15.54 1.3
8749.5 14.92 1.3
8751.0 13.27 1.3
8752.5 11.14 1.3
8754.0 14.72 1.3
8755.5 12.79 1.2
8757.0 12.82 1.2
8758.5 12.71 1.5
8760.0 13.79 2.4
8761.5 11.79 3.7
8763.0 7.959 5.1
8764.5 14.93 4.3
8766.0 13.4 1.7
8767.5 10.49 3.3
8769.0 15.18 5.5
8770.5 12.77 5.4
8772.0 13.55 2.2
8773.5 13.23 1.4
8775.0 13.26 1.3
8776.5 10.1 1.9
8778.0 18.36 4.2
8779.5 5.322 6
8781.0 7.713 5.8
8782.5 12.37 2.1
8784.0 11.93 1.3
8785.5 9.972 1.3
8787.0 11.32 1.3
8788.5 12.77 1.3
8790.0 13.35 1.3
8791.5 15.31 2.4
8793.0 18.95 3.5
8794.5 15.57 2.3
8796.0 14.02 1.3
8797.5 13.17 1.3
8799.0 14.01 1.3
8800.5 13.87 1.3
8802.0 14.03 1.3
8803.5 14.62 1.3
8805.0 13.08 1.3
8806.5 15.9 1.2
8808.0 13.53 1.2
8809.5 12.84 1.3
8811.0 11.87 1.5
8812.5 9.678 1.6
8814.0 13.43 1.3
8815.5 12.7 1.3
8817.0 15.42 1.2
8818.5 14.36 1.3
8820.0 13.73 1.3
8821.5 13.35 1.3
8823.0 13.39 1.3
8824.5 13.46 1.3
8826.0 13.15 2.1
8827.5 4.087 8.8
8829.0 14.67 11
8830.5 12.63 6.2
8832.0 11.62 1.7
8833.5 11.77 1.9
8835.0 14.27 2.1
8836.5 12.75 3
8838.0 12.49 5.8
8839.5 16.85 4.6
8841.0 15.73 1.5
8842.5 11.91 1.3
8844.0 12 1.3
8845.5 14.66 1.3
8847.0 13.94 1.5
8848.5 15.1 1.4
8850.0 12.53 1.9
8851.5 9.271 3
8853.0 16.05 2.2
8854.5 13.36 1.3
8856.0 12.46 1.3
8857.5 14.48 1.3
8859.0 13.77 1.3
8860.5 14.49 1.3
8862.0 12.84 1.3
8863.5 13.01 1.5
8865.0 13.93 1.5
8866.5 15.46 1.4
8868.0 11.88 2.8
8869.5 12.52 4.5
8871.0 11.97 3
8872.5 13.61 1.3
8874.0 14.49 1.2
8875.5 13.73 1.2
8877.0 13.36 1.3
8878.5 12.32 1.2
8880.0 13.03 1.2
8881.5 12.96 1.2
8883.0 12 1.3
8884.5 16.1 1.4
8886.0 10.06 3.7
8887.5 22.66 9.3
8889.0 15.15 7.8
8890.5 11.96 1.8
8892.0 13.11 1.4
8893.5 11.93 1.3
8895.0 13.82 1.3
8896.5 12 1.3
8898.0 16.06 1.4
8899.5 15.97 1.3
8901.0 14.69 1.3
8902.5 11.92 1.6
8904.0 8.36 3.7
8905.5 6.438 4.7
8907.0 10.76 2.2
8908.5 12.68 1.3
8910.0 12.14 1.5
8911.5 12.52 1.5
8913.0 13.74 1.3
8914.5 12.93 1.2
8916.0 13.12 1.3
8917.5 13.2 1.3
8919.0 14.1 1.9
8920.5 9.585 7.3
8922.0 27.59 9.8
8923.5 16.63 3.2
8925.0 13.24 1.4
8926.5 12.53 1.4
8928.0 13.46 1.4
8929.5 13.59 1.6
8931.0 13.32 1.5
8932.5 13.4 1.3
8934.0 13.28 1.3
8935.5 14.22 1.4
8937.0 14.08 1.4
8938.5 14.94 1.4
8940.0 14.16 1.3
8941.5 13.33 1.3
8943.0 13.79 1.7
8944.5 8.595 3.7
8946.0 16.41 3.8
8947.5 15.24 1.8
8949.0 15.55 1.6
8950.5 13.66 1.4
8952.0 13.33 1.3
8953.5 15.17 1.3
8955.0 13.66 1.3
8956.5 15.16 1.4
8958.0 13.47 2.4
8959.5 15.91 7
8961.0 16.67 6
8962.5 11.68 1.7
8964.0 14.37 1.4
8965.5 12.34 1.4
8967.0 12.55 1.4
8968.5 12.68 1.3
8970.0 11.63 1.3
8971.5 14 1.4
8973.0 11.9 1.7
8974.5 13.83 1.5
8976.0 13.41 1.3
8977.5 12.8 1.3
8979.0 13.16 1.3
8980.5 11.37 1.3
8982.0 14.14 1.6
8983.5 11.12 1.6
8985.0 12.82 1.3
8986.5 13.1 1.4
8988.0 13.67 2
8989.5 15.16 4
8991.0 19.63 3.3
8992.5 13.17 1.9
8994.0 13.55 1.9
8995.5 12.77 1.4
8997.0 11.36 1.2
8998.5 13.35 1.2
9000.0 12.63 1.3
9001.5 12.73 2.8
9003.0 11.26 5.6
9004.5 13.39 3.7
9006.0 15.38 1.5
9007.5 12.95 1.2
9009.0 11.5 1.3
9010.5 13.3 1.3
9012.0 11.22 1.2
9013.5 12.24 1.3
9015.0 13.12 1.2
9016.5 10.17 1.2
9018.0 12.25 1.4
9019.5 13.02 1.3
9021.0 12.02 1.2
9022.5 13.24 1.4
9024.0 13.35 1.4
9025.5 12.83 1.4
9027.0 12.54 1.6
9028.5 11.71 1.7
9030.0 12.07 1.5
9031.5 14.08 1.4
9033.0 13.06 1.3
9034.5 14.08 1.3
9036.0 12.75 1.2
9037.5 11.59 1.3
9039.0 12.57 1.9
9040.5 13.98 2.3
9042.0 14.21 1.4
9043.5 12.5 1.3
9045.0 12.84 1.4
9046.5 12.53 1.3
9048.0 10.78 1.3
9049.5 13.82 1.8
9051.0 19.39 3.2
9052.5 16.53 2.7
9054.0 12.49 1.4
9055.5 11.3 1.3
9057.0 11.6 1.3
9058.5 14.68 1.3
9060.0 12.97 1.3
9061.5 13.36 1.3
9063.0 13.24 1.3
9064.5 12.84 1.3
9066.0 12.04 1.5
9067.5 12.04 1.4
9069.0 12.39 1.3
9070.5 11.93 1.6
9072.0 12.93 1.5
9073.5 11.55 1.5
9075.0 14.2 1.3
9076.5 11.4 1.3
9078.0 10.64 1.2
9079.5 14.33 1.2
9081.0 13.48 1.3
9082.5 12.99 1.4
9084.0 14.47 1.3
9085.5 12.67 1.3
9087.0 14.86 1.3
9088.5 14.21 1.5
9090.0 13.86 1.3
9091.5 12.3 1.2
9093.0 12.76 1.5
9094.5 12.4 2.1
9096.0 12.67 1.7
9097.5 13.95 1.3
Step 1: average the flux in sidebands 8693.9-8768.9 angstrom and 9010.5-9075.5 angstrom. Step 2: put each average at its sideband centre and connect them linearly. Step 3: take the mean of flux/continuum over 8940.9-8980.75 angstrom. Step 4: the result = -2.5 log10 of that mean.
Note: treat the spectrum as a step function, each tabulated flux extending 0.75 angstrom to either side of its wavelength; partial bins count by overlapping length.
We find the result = -0.055 mag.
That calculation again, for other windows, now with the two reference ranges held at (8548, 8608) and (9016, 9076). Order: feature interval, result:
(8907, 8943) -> -0.09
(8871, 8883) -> -0.03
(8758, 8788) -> 0.06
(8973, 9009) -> -0.03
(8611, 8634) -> -0.02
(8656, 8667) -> -0.18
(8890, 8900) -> -0.06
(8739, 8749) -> -0.06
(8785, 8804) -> -0.10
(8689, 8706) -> -0.04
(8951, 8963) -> -0.12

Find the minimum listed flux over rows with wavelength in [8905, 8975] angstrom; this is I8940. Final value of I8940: 6.438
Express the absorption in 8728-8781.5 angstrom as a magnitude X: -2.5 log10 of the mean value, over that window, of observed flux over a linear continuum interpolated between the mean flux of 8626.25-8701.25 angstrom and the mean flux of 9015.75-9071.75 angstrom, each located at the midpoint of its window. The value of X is 0.067 mag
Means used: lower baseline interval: 13.6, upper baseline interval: 12.9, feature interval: 12.7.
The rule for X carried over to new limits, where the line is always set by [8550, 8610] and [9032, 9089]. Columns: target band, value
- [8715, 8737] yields 0.009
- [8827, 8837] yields 0.089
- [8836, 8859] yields -0.058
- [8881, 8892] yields -0.114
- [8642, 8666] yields -0.161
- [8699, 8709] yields -0.045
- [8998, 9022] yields 0.046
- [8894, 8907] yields 0.055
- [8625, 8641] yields 0.006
